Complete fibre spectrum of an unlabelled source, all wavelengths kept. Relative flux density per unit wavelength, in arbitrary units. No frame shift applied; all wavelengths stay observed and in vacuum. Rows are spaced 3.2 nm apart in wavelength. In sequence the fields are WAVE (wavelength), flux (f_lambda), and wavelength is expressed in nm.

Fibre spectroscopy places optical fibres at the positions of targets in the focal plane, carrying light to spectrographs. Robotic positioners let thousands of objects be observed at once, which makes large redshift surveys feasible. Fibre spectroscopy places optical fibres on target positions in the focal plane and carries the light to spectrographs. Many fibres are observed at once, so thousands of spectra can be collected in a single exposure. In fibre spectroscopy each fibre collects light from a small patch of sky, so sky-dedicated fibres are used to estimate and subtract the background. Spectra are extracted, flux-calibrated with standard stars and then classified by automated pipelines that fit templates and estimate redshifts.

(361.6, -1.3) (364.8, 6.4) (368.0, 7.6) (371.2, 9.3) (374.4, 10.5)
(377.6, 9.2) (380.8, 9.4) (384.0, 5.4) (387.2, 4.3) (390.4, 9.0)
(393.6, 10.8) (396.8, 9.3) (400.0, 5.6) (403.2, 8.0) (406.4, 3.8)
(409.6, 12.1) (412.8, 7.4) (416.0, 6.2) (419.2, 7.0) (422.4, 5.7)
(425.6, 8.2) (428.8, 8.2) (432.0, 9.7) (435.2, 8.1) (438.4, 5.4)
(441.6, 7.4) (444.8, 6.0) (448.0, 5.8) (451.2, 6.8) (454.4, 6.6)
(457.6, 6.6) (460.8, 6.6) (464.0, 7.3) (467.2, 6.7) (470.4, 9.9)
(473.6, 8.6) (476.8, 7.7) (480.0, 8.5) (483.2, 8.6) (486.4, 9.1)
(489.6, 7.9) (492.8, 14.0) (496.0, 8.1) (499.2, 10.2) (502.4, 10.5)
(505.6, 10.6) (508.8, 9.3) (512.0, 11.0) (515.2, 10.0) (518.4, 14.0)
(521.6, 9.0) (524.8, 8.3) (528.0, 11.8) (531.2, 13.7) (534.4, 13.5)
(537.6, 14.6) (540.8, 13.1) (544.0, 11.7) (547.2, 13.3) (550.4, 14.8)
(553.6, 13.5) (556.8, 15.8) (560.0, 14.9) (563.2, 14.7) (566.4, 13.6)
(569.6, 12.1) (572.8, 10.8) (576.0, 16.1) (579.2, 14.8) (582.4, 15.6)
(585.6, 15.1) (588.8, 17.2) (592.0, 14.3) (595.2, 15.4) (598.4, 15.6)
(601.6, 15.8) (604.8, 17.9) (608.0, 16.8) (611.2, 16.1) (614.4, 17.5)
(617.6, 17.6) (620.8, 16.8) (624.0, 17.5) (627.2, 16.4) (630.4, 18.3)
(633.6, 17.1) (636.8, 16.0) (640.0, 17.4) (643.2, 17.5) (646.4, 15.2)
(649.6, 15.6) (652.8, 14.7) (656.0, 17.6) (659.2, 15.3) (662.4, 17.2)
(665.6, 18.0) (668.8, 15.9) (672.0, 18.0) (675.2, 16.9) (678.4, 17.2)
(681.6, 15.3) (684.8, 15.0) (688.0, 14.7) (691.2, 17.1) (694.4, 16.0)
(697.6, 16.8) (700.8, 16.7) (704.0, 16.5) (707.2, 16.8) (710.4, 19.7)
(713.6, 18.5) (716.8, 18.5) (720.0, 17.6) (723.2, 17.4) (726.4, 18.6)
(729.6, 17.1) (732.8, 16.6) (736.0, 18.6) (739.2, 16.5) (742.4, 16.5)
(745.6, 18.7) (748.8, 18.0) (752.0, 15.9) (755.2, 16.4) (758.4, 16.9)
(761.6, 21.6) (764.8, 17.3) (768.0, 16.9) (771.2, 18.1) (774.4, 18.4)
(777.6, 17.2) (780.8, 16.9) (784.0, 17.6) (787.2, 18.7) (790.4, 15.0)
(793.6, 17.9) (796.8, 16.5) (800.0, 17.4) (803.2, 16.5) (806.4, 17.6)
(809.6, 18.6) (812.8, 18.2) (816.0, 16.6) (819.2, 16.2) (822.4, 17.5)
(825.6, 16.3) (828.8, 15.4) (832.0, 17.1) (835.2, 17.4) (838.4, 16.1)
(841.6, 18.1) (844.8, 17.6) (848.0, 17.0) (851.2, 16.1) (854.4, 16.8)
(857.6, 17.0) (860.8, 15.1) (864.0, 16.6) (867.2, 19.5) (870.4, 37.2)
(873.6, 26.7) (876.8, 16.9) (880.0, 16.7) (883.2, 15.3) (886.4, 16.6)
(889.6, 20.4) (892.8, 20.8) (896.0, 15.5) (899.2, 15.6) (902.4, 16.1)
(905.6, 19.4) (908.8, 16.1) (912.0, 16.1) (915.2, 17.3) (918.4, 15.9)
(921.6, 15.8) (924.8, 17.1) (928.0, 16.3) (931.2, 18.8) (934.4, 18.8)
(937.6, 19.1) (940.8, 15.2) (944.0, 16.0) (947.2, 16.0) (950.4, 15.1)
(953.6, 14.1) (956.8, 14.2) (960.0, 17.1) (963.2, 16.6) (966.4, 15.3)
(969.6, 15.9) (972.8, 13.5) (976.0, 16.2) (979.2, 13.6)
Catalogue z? 0.325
